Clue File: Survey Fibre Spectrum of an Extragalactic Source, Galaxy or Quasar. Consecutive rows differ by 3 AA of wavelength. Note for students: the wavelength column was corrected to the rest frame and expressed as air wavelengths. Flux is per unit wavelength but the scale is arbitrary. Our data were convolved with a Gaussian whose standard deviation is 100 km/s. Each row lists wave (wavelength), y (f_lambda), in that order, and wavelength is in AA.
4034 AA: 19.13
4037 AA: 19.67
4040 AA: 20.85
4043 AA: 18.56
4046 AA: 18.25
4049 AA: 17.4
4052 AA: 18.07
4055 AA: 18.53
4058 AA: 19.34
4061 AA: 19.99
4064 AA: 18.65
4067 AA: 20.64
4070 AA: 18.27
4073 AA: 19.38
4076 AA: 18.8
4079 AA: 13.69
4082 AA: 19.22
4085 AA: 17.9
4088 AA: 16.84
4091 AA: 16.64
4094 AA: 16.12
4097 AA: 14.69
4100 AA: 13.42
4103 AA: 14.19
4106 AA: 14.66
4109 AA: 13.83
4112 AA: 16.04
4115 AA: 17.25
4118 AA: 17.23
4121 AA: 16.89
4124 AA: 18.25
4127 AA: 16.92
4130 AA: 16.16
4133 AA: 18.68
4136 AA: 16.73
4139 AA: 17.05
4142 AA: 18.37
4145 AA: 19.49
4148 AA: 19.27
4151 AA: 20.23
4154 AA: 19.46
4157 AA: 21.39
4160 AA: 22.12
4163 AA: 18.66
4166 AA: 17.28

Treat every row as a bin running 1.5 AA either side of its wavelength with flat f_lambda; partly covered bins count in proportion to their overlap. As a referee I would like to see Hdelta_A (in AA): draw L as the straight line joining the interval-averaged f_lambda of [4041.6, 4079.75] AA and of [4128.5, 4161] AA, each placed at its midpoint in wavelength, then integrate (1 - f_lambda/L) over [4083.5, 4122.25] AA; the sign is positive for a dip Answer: 6.04 AA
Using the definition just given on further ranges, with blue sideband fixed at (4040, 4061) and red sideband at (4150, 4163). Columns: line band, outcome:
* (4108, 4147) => 5.5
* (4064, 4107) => 5.4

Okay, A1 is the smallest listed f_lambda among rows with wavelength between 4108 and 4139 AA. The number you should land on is 13.83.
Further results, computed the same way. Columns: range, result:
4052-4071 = 18.07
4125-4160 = 16.16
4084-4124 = 13.42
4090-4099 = 14.69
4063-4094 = 13.69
